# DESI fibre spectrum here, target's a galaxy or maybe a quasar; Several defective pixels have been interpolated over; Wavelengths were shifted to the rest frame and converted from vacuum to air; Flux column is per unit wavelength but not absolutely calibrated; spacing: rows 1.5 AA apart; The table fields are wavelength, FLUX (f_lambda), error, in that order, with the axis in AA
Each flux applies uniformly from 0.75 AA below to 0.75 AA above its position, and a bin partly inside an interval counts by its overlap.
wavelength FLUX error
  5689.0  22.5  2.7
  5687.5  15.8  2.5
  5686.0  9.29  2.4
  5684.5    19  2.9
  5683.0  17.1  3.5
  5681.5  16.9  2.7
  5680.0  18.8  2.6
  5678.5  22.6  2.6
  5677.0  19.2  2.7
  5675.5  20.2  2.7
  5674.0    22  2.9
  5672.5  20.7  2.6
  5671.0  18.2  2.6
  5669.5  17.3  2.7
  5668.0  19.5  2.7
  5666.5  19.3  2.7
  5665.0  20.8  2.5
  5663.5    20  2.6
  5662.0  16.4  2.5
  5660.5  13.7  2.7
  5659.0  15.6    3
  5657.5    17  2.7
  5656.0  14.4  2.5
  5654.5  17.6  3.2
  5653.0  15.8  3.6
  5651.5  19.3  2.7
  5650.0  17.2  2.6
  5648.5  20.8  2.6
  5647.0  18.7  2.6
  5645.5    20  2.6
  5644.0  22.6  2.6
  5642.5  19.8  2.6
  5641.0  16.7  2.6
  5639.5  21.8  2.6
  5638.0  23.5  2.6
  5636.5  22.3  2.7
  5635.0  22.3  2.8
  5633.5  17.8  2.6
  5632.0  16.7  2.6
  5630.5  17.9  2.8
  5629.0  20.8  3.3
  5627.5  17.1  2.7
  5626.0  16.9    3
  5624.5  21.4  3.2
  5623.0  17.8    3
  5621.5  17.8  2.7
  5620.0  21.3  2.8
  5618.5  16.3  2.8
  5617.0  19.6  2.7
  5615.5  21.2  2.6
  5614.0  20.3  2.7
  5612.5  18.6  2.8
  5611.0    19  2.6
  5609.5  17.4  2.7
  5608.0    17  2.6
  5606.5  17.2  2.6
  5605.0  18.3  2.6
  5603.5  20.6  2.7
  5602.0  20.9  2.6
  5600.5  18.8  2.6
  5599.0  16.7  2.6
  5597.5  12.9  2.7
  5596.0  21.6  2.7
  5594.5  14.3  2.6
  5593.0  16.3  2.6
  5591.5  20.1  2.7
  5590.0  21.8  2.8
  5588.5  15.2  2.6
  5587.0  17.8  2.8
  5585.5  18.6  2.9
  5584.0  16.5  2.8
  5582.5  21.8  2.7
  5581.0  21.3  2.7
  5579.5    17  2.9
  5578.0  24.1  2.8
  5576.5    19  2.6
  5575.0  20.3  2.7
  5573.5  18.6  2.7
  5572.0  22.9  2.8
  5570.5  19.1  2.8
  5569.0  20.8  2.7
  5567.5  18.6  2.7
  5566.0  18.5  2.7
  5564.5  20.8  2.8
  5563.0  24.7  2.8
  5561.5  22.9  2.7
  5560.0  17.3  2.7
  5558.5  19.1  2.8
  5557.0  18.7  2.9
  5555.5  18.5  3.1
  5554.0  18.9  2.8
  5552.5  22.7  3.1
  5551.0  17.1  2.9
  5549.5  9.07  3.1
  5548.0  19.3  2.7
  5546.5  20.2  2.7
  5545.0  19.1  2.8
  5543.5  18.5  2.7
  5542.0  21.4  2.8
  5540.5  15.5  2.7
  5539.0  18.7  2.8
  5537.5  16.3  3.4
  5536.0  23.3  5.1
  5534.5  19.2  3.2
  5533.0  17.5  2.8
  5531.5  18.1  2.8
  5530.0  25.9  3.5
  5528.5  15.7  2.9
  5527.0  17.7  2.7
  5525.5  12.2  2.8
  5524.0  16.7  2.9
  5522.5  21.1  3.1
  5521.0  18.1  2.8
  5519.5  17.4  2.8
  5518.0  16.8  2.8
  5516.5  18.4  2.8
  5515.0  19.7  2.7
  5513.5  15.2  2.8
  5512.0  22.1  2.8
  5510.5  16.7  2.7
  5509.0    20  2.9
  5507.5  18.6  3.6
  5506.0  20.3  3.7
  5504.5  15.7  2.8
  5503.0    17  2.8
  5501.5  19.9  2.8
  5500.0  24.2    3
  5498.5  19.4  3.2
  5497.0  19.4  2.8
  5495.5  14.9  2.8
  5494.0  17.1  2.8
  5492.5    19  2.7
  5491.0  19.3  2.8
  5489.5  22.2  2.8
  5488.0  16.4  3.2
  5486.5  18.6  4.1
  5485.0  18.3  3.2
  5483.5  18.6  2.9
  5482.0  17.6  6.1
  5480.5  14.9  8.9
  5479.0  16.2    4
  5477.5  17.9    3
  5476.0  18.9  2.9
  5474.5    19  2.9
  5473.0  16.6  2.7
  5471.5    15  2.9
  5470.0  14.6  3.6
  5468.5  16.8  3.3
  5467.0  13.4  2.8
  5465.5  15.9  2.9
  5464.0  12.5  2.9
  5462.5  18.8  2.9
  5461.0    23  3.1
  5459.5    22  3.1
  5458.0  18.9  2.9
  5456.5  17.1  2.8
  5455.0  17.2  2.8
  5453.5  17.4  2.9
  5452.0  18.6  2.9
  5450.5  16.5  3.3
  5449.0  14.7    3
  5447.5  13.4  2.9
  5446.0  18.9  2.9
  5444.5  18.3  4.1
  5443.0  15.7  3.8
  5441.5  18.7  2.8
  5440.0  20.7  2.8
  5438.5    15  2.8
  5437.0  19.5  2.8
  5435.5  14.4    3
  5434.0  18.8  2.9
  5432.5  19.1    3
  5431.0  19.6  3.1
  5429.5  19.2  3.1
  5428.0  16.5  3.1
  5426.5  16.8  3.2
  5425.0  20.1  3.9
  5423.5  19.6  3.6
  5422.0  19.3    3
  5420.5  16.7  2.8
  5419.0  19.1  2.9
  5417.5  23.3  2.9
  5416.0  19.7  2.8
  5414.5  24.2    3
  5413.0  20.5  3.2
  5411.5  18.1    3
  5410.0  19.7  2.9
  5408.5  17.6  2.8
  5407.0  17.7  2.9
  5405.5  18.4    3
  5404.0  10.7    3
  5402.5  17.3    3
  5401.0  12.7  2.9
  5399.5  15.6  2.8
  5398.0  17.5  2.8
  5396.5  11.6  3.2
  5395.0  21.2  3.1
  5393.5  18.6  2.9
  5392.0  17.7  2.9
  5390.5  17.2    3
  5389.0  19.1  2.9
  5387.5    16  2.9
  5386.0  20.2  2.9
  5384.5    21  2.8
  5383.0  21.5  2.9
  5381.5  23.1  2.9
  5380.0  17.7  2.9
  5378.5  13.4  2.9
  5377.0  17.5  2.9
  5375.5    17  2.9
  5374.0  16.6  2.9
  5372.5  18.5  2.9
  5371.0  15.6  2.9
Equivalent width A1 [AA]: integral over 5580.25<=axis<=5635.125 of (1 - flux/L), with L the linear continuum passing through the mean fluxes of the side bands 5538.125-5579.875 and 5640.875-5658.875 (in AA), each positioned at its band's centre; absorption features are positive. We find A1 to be 0.7 AA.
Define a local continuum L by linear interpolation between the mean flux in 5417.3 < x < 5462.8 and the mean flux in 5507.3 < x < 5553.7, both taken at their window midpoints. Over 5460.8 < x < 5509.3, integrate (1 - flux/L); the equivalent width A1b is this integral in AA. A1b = 1.3 AA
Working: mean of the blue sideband 18.2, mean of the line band 17.8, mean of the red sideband 18.3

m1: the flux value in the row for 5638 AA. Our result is 23.5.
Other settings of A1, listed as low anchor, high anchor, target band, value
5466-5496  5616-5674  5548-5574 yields -1.9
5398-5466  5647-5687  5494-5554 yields -1.5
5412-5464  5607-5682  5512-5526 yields 0.8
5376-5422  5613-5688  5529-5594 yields -2.7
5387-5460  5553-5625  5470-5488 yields 1.0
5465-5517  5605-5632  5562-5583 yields -2.5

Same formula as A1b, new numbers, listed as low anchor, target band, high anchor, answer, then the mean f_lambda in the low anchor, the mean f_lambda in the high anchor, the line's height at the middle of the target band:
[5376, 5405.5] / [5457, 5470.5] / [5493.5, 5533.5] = 0.4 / 17.4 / 18.4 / 18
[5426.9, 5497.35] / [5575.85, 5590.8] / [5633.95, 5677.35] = -0.7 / 17.5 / 19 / 18.5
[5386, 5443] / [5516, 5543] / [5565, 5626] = 0.4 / 18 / 18.9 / 18.6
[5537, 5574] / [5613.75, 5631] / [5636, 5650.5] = 0.9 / 19.1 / 20.4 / 20.1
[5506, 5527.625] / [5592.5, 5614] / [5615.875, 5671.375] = 0.6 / 18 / 18.7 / 18.5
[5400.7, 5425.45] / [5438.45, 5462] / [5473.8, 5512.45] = 0.7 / 18.6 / 18.5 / 18.6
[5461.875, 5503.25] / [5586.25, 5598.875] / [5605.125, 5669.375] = 0.6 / 17.6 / 18.7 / 18.4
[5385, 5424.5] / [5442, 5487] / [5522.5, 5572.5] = 3.1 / 18.1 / 19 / 18.4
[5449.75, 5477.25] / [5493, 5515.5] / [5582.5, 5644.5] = -1.2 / 17.4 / 18.8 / 17.8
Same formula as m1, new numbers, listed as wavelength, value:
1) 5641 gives 16.7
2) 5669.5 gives 17.3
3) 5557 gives 18.7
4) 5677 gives 19.2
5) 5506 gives 20.3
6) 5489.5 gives 22.2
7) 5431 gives 19.6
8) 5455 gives 17.2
